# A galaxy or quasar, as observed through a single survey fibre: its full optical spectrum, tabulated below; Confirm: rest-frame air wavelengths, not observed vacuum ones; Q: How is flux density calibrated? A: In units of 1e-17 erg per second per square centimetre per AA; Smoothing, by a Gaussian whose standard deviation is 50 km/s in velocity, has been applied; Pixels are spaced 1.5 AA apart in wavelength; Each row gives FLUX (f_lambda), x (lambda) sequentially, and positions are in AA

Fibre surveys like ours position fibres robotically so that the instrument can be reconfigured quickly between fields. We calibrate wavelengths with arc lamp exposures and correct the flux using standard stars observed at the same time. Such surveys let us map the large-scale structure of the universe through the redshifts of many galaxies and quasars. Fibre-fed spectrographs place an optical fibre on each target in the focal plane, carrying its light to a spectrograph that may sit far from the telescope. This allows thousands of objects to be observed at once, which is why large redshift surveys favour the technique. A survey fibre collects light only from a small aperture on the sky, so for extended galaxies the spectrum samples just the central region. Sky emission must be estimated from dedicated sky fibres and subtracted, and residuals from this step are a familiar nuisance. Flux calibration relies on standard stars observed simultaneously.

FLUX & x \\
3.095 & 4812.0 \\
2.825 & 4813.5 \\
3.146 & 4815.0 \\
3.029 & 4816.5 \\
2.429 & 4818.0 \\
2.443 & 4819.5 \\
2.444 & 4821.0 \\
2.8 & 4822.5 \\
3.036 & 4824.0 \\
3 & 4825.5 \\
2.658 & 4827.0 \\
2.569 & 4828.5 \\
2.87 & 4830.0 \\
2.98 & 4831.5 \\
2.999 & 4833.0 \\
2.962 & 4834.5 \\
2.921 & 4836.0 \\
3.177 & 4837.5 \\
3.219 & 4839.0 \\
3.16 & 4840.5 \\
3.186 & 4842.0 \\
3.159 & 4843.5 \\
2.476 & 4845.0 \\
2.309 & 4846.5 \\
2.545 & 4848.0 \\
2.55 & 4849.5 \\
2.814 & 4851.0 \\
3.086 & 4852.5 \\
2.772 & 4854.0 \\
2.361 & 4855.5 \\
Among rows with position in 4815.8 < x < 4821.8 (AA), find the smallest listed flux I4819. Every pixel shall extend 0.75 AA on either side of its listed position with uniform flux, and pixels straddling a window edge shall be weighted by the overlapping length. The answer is 2.429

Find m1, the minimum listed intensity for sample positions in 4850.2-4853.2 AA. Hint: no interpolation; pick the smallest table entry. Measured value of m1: 2.814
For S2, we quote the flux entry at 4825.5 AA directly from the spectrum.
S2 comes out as 3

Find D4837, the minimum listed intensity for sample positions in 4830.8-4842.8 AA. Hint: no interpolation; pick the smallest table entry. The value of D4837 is 2.921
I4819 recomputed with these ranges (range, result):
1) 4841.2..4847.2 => 2.309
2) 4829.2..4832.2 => 2.87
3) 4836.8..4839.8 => 3.177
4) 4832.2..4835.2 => 2.962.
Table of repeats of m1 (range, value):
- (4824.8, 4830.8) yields 2.569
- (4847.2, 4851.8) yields 2.545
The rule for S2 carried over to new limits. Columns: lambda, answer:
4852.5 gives 3.086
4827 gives 2.658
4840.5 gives 3.16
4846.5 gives 2.309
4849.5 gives 2.55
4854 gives 2.772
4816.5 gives 3.029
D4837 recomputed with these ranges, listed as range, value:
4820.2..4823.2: 2.444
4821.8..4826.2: 2.8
